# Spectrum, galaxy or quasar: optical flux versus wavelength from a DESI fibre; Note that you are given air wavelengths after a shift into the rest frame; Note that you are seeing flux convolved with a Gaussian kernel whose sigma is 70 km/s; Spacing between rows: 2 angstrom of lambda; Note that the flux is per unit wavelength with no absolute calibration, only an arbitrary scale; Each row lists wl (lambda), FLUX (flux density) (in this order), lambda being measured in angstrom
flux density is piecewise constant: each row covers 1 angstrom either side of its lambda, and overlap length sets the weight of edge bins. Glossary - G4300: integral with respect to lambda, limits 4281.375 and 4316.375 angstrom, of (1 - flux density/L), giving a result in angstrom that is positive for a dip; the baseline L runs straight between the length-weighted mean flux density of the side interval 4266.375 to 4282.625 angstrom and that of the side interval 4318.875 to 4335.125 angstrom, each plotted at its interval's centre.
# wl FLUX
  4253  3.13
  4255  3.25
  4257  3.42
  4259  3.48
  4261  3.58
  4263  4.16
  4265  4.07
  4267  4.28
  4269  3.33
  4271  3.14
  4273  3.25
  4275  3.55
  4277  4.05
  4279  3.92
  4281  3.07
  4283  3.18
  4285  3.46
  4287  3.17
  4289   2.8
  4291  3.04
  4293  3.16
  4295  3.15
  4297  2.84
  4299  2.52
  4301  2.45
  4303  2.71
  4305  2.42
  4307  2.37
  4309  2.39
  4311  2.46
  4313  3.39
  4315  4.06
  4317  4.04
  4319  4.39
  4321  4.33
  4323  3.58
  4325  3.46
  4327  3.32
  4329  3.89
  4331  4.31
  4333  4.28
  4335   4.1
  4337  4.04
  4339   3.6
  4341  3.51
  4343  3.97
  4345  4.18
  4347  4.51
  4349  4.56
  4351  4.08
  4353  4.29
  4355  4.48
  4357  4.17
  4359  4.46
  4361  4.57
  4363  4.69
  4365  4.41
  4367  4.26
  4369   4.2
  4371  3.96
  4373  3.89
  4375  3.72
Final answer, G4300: 7.4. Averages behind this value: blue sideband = 3.54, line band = 2.93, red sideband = 3.93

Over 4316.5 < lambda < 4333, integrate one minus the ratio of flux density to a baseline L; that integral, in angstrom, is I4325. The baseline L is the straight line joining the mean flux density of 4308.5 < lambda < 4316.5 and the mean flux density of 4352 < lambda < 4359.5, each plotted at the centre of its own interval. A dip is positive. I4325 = -2.0 angstrom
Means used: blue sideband 3.18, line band 3.93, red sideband 4.34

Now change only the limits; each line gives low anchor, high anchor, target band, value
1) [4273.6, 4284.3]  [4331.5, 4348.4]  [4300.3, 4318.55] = 3.97 angstrom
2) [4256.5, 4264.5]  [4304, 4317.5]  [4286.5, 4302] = 1.63 angstrom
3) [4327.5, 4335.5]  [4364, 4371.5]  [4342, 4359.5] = -0.55 angstrom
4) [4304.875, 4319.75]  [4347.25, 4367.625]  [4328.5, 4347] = -0.66 angstrom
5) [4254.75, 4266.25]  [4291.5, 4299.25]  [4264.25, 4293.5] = -1.01 angstrom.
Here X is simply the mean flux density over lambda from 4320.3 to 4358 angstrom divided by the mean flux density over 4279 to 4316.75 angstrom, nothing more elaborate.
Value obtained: 1.36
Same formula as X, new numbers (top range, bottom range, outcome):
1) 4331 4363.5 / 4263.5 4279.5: 1.14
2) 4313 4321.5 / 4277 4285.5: 1.18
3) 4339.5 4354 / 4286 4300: 1.40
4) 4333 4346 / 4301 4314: 1.51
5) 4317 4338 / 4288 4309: 1.46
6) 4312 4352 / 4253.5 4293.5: 1.15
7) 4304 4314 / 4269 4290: 0.78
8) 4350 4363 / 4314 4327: 1.11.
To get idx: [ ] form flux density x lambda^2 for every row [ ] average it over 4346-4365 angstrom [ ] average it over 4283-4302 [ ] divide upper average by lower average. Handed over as 1.5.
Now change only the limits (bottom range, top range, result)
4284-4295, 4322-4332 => 1.21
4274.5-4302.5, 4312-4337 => 1.27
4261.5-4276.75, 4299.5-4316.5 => 0.77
